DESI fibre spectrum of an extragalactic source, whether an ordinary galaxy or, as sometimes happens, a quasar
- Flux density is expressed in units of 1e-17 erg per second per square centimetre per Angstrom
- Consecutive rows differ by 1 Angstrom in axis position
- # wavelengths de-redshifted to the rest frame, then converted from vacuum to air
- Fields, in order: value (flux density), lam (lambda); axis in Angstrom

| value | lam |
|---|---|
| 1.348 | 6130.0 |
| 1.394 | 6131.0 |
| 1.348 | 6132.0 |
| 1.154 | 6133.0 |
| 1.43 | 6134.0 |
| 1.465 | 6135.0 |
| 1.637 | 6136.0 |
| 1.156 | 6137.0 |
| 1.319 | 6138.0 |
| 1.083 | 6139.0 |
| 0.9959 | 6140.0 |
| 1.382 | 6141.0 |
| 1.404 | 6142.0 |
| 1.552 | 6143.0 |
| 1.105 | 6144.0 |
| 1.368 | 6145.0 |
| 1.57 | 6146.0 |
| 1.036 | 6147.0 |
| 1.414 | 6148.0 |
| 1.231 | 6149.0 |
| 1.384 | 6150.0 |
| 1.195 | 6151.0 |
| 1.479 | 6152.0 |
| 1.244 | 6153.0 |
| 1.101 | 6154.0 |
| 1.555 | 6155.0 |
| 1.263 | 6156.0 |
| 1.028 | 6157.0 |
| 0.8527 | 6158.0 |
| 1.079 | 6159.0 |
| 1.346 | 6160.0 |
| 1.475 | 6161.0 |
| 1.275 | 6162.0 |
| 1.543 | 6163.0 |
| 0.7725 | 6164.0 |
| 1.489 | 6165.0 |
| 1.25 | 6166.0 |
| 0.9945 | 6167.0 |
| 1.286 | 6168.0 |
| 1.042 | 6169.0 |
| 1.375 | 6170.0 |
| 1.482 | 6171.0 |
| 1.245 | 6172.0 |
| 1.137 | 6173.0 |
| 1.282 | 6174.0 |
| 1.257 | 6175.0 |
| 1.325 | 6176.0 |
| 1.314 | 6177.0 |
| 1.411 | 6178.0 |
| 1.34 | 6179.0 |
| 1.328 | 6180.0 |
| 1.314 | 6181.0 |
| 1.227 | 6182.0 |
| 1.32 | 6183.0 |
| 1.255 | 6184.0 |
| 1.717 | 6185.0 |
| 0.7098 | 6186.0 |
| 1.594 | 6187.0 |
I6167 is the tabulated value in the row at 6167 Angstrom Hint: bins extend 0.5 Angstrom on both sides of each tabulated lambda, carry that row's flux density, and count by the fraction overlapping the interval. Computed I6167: 0.9945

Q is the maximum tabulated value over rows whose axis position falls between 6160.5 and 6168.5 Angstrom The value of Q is 1.543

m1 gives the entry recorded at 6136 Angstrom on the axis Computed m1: 1.637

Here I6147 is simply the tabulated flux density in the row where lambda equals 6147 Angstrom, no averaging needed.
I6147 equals 1.036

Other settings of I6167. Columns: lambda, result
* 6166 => 1.25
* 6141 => 1.382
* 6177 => 1.314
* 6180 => 1.328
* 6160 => 1.346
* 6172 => 1.245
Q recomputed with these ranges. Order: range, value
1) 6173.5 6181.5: 1.411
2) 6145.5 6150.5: 1.57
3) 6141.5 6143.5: 1.552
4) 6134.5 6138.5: 1.637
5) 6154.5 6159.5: 1.555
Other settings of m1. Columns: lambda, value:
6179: 1.34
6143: 1.552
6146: 1.57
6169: 1.042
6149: 1.231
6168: 1.286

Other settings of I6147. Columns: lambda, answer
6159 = 1.079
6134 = 1.43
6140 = 0.9959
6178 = 1.411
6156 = 1.263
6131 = 1.394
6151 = 1.195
